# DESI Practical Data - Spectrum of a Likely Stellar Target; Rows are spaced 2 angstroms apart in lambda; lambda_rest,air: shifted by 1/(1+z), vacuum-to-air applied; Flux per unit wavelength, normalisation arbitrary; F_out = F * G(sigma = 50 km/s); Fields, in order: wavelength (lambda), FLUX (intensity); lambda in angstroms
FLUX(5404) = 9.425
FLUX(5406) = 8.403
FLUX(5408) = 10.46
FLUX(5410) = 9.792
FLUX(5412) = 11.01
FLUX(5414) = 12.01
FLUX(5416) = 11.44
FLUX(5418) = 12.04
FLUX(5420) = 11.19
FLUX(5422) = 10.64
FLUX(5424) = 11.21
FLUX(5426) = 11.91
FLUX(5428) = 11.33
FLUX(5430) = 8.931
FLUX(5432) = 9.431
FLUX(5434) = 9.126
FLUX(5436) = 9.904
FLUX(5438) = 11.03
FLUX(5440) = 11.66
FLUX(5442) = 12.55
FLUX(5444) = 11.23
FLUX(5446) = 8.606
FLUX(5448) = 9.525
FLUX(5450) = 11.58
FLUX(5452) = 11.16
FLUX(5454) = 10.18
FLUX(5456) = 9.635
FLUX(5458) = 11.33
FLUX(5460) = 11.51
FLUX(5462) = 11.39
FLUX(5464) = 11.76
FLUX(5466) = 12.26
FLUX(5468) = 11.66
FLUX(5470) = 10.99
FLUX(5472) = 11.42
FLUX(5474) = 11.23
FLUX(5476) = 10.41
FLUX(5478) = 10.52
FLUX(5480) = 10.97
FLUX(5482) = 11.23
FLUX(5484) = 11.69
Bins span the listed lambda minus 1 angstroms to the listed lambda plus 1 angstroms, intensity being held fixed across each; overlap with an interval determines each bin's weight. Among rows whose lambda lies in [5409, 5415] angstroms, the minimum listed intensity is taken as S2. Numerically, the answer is 9.792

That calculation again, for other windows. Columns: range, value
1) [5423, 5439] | 8.931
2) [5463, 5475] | 10.99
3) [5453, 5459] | 9.635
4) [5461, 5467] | 11.39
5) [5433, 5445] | 9.126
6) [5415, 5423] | 10.64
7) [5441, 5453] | 8.606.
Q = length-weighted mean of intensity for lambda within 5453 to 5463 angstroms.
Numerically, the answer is 10.8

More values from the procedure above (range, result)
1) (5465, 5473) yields 11.6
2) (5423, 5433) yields 10.6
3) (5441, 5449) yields 10.5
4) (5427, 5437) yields 9.74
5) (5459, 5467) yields 11.7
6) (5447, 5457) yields 10.4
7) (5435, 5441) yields 10.9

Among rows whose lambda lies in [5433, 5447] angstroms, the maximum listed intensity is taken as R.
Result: 12.55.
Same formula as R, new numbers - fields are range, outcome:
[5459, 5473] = 12.26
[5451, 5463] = 11.51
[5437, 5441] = 11.66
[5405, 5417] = 12.01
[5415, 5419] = 12.04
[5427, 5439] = 11.33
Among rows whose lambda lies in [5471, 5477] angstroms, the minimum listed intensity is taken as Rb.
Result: 10.41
